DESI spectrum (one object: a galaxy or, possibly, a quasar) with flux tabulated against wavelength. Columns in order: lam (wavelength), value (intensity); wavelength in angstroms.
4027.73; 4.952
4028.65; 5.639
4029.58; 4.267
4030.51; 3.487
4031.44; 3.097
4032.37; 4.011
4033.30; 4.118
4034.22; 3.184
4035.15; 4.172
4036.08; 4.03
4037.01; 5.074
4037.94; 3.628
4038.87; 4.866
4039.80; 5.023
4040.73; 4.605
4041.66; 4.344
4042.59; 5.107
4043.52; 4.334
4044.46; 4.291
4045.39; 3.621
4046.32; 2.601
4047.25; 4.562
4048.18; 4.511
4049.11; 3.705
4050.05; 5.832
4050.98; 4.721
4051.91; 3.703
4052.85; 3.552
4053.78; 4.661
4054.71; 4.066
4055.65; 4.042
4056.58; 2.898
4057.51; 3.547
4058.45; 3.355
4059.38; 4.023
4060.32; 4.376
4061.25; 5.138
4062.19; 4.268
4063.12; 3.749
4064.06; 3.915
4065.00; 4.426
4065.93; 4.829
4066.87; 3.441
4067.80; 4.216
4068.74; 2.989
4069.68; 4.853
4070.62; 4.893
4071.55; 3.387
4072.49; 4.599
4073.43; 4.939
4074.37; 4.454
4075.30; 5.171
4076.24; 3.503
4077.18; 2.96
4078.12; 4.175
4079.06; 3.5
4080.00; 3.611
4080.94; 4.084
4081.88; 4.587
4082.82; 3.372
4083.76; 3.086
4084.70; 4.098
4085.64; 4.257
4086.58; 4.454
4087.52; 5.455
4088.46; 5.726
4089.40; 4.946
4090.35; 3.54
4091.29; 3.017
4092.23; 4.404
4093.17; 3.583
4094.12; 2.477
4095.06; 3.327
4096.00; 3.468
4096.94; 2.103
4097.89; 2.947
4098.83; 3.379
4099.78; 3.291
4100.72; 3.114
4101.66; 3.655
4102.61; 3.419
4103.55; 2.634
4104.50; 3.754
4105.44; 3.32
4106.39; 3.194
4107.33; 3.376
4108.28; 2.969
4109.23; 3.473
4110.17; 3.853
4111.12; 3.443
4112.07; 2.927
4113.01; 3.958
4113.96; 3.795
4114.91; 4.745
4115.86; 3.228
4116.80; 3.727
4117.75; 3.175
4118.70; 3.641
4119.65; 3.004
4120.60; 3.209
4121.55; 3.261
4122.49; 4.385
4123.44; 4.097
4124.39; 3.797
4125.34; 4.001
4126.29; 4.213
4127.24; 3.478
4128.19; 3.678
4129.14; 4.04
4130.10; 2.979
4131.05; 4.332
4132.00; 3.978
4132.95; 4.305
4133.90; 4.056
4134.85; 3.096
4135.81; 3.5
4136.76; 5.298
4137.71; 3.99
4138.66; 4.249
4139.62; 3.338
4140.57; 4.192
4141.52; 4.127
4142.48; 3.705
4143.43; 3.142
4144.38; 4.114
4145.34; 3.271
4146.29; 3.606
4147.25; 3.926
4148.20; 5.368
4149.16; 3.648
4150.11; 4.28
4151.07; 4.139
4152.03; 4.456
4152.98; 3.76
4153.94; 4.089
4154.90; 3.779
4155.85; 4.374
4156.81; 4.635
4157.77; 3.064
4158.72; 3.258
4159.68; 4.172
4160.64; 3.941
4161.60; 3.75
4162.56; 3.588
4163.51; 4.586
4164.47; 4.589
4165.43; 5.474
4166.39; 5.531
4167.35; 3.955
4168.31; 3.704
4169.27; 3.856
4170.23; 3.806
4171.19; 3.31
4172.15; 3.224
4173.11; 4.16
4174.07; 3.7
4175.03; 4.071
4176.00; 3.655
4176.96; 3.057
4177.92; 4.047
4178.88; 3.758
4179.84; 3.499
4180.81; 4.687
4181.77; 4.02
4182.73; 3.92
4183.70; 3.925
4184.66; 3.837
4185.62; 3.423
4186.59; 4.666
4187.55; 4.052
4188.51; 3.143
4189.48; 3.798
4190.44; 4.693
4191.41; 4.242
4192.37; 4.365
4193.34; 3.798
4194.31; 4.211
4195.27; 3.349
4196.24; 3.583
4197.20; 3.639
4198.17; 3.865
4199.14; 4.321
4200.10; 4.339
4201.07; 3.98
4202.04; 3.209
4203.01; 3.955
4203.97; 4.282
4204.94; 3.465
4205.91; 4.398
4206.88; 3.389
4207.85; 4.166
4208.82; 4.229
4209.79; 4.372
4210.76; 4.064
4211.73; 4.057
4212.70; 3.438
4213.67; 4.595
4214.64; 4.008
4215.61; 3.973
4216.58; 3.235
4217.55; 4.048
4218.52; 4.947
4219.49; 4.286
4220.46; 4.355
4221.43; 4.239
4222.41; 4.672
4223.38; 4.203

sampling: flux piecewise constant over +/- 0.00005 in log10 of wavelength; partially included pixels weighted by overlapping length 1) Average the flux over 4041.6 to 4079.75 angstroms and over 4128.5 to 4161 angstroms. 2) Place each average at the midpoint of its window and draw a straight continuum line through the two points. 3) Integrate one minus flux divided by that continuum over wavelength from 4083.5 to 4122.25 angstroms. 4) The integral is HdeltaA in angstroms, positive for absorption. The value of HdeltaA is 4.4 angstroms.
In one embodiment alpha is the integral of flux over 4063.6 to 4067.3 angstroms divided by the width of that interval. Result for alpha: 4.16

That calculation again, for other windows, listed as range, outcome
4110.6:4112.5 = 3.19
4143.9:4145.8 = 3.69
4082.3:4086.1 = 3.71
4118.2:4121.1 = 3.28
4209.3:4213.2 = 3.98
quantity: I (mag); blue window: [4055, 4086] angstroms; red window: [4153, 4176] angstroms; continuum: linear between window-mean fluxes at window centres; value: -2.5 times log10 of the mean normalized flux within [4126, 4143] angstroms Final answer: 0.03 mag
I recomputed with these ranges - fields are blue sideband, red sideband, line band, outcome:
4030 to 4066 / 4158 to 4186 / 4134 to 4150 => 0.02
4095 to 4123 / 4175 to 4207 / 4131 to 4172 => -0.10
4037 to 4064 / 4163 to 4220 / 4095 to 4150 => 0.12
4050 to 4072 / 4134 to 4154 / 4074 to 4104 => 0.09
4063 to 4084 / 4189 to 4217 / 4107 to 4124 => 0.13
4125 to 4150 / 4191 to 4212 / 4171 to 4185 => 0.04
